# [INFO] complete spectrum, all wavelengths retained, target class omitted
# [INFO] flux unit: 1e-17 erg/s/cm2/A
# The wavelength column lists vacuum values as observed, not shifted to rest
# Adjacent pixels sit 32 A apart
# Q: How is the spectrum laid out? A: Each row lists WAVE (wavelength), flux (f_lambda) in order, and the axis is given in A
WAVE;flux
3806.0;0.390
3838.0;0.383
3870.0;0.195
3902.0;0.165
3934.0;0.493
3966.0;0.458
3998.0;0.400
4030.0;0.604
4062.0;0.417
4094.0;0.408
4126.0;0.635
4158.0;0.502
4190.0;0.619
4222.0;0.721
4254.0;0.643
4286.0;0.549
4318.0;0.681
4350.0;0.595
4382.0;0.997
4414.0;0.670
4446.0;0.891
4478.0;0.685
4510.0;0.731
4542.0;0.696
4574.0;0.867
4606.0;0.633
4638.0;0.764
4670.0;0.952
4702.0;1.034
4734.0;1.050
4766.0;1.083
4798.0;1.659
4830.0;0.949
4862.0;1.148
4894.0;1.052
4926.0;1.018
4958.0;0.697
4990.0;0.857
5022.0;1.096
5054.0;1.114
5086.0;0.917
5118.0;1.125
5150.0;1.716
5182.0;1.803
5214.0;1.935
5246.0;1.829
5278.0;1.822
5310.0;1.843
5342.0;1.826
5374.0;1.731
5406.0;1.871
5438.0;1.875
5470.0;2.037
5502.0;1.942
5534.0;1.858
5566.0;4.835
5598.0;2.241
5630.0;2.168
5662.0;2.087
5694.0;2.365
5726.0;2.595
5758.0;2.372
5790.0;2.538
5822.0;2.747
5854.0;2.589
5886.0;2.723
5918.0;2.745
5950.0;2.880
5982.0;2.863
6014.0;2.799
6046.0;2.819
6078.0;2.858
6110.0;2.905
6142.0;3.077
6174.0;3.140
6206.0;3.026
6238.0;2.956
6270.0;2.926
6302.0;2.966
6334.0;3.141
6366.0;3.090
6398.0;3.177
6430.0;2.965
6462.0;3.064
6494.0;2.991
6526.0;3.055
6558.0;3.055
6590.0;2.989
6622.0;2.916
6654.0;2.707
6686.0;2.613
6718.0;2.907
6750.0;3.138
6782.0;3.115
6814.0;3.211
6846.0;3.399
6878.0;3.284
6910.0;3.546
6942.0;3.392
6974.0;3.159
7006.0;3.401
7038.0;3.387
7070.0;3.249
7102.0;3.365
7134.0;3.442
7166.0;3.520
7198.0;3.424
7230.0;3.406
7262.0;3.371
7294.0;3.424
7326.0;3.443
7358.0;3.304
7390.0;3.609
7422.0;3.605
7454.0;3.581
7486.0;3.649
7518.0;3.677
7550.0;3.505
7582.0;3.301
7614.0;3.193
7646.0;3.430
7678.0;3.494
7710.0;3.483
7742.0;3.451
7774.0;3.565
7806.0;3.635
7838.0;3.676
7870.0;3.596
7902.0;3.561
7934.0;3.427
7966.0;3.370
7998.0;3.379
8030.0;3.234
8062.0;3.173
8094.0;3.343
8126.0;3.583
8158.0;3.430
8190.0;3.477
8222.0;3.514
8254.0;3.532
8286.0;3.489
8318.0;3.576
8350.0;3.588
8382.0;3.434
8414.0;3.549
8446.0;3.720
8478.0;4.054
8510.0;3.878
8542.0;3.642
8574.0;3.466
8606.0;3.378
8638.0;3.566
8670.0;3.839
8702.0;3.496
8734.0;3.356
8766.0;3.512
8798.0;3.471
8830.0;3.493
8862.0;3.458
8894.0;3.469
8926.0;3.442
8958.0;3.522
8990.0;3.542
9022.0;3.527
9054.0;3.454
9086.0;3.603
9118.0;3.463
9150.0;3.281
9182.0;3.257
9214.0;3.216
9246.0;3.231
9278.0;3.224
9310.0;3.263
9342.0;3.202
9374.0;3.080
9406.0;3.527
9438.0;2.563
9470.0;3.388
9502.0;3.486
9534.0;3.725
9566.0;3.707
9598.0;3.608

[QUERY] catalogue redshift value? 0.290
